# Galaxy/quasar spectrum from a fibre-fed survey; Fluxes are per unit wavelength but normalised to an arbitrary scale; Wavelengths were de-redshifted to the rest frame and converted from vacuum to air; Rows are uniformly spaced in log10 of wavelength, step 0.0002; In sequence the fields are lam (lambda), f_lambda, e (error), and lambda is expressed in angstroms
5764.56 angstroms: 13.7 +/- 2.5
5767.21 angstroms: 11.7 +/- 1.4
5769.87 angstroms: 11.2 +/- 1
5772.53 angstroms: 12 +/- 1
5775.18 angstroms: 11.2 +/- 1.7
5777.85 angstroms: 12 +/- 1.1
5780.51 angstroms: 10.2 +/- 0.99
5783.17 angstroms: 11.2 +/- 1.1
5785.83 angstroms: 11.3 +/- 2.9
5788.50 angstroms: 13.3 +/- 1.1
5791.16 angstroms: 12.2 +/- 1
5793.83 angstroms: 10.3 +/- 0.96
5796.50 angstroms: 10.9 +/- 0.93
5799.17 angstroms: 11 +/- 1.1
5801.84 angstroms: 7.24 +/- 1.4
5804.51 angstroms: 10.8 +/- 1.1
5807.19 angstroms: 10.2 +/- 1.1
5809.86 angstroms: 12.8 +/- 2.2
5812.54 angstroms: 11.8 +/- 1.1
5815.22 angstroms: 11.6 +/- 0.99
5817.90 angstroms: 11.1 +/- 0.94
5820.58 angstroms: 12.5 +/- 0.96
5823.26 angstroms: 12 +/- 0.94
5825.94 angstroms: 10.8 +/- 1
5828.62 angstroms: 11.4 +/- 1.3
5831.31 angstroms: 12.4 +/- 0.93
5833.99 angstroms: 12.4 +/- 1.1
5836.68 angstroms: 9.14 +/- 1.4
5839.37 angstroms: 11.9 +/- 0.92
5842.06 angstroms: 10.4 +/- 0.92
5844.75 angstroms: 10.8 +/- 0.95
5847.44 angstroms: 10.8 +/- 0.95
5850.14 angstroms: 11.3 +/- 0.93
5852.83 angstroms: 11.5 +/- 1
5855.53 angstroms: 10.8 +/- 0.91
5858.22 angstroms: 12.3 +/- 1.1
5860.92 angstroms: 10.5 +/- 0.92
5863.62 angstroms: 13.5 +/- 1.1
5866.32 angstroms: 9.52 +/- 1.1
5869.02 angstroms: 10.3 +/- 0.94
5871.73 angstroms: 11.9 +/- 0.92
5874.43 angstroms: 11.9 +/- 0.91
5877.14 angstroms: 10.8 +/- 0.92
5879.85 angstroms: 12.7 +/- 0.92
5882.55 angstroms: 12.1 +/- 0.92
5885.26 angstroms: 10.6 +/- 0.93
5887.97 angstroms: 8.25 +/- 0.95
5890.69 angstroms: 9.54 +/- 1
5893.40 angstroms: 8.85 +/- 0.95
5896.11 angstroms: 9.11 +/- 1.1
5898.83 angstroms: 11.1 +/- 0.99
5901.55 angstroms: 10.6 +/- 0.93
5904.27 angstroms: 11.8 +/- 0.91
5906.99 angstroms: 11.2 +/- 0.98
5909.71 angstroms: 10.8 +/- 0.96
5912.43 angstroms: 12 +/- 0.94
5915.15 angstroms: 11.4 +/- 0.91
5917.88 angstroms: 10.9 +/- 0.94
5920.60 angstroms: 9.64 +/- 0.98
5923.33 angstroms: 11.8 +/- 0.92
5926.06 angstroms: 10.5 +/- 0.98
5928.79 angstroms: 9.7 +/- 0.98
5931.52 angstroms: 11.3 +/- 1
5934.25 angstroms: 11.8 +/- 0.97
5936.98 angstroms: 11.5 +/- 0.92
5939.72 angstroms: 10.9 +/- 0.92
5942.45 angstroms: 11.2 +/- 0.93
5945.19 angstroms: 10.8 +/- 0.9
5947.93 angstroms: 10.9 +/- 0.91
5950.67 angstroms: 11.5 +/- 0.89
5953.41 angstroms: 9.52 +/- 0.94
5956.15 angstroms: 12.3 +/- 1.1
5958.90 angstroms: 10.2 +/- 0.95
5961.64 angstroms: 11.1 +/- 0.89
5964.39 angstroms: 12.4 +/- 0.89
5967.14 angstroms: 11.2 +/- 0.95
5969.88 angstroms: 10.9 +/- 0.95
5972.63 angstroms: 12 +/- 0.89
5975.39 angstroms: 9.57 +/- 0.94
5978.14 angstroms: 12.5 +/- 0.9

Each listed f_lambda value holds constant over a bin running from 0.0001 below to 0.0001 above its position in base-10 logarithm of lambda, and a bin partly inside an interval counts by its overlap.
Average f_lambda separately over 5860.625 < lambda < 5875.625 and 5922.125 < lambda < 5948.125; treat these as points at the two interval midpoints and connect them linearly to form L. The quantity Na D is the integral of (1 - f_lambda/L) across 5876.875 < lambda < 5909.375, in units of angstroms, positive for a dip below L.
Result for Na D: 1.92 angstroms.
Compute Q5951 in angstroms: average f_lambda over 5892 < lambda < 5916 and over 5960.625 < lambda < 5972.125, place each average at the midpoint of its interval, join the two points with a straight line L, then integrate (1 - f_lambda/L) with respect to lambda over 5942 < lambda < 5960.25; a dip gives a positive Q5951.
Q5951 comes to 0.61 angstroms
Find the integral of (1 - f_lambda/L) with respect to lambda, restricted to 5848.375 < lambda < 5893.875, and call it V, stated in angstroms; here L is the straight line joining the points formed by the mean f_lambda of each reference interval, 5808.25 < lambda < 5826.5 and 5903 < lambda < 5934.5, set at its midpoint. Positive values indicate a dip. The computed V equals 1.6 angstroms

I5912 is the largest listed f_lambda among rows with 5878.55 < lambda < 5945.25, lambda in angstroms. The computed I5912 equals 12.7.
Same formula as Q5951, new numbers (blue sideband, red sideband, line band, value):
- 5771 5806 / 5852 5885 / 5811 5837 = -0.9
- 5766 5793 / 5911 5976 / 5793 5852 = 1.9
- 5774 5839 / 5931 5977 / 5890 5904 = 1.5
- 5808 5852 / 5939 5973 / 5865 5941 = 3.0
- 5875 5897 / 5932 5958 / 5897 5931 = -0.7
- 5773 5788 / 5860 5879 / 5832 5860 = 0.3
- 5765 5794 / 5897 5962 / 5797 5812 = 1.3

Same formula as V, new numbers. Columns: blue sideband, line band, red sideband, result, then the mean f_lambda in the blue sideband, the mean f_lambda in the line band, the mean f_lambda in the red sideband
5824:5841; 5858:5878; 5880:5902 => -1.28 angstroms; 11.3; 11.3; 10.1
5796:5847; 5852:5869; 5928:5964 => -0.27 angstroms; 11.1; 11.3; 11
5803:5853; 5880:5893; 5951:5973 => 1.15 angstroms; 11.3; 10.3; 11.2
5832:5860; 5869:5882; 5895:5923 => -0.76 angstroms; 11.2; 11.7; 10.9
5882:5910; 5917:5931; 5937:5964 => 0.16 angstroms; 10.3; 10.5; 11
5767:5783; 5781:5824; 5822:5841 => 0.55 angstroms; 11.3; 11.2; 11.4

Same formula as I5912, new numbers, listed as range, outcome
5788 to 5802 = 13.3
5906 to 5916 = 12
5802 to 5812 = 12.8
